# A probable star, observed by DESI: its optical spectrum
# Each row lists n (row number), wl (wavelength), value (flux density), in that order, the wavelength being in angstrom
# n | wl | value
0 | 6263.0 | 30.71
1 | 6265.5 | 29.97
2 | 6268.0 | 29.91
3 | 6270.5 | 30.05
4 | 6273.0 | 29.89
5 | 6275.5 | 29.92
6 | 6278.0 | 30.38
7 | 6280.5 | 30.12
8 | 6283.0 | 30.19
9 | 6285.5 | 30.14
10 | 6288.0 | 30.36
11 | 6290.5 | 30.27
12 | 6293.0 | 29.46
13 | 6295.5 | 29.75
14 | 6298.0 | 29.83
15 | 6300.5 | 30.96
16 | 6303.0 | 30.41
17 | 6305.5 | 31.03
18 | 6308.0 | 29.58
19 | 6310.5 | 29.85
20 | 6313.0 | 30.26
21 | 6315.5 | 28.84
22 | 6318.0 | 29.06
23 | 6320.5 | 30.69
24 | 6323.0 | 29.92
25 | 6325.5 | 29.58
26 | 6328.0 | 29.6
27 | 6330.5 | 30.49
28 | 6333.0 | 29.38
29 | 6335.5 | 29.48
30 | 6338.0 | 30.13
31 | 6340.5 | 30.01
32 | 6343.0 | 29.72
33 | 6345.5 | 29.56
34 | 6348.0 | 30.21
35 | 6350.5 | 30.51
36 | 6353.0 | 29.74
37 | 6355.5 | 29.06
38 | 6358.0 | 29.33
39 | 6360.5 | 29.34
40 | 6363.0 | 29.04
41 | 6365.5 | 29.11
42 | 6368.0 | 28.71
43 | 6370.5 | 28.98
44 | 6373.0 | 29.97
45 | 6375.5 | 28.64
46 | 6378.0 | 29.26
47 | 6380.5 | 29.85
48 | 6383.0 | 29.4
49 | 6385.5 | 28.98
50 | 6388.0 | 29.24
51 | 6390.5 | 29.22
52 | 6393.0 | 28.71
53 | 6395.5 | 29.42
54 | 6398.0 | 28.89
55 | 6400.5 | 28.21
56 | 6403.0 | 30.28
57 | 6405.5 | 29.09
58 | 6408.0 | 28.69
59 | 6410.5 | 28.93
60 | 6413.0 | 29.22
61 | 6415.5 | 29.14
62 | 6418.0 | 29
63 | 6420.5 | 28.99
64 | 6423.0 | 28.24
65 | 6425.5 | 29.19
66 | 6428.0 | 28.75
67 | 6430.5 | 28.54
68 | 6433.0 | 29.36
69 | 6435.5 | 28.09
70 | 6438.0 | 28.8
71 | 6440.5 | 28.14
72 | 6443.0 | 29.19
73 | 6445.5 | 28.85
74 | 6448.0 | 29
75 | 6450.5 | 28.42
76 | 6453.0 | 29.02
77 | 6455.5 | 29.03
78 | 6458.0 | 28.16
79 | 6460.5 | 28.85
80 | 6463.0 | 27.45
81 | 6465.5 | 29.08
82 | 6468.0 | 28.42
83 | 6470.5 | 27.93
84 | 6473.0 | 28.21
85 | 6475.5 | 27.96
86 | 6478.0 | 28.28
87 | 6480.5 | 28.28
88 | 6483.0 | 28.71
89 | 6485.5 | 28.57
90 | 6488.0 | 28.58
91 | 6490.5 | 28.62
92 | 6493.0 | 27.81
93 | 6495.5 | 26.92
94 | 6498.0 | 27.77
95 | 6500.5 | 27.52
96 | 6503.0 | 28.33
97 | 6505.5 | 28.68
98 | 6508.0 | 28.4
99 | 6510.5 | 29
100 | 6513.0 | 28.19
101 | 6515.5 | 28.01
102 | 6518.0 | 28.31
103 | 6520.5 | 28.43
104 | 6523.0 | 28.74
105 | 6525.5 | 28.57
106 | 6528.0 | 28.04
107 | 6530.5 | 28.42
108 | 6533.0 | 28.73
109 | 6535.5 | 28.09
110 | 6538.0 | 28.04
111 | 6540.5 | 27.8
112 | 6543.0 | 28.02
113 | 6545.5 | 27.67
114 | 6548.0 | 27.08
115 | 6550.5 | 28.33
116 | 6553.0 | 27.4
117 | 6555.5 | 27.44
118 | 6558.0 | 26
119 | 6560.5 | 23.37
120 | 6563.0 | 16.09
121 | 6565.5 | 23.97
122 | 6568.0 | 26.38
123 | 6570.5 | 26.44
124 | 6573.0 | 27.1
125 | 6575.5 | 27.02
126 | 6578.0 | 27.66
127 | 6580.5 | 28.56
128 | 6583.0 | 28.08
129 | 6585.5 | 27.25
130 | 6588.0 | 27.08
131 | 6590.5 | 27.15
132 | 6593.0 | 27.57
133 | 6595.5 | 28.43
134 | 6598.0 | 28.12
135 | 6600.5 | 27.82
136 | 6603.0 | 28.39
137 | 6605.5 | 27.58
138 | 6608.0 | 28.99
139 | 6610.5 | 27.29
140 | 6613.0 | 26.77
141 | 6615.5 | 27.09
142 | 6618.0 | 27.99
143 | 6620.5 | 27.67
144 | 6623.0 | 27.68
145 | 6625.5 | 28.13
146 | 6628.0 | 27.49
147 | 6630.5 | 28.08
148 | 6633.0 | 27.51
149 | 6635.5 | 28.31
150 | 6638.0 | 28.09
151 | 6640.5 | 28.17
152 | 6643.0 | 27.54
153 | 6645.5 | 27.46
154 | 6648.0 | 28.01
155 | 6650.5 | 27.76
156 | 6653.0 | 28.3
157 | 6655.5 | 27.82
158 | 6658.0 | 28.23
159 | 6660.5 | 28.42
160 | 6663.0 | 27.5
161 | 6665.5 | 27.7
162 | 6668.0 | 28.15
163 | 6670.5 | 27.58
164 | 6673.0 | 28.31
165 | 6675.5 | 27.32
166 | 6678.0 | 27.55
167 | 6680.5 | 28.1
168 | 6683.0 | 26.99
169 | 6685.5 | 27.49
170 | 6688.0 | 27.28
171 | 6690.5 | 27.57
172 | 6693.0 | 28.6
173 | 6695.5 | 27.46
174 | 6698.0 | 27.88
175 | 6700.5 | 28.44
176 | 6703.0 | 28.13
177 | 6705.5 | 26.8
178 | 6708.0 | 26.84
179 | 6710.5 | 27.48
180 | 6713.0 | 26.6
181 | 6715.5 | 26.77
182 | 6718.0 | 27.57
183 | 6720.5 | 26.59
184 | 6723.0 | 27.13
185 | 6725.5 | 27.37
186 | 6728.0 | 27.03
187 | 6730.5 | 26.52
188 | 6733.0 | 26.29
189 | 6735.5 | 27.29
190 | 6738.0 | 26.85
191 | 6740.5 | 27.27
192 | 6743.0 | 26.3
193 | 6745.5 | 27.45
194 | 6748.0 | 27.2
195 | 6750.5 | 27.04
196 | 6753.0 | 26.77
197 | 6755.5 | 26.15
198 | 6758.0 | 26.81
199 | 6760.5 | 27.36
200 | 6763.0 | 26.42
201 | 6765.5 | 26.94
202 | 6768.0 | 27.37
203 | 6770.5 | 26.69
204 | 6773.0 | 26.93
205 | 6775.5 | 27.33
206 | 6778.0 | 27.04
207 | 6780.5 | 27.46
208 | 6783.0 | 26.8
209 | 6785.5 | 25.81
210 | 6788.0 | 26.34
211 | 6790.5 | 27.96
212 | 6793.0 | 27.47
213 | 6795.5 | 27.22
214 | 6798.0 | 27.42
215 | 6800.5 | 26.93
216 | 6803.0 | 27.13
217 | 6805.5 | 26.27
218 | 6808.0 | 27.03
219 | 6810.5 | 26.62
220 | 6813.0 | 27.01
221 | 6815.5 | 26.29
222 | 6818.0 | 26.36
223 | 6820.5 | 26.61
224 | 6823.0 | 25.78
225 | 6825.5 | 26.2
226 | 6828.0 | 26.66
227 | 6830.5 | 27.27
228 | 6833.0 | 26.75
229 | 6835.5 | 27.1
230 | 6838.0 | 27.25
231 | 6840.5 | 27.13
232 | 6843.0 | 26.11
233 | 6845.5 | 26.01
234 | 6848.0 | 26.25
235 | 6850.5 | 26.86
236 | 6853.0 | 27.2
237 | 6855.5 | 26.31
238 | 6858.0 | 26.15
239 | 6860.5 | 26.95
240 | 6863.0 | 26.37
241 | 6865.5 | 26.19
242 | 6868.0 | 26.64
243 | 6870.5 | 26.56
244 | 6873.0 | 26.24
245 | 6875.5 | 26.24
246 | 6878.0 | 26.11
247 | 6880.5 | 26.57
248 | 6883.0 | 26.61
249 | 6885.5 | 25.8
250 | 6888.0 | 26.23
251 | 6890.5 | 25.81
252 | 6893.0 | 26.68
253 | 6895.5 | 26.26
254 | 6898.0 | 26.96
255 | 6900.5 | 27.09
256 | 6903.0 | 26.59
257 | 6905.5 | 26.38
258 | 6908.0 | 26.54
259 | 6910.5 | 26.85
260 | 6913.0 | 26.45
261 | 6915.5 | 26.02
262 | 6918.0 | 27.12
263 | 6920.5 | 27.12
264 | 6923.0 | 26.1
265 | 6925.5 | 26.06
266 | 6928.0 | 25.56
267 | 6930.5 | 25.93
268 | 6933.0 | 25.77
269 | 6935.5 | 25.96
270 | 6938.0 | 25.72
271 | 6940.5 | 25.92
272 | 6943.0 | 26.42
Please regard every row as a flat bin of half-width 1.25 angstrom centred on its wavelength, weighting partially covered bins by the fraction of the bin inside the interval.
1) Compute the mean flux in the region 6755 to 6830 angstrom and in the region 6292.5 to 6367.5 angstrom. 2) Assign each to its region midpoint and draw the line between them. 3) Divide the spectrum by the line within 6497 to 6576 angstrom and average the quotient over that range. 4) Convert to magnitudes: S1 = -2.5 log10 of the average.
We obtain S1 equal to 0.05 mag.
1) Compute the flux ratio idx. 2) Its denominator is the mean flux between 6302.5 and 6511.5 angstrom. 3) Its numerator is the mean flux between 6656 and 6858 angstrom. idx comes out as 0.9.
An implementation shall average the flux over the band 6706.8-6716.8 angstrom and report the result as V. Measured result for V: 26.9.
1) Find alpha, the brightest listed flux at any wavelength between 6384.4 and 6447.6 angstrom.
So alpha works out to 30.28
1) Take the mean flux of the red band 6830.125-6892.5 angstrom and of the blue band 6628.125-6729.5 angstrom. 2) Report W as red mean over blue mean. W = 0.96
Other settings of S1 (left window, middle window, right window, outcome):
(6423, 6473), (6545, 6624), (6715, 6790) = 0.04 mag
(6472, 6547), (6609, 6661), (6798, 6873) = -0.01 mag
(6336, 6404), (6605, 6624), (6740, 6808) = 0.01 mag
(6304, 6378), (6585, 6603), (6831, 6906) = 0.02 mag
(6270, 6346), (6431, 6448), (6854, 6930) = 0.02 mag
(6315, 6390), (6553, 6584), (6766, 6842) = 0.10 mag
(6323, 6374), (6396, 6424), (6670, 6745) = 0.01 mag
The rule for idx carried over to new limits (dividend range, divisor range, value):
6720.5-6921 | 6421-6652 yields 0.96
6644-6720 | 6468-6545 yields 0.98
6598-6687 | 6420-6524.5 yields 0.98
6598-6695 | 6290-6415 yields 0.94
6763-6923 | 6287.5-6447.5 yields 0.91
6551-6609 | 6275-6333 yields 0.89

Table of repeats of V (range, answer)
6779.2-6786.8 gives 26.7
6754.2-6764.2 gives 26.7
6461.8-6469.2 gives 28.3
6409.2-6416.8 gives 29.1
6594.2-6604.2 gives 28.2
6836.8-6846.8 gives 26.6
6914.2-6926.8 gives 26.5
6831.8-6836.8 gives 26.9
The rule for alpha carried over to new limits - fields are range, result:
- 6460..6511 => 29.08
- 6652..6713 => 28.6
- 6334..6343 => 30.13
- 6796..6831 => 27.42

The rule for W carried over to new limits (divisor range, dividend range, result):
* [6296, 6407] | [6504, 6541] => 0.96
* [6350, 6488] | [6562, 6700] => 0.95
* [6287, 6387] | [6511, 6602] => 0.92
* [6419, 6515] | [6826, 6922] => 0.93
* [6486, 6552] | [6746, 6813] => 0.96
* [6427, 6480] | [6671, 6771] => 0.95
